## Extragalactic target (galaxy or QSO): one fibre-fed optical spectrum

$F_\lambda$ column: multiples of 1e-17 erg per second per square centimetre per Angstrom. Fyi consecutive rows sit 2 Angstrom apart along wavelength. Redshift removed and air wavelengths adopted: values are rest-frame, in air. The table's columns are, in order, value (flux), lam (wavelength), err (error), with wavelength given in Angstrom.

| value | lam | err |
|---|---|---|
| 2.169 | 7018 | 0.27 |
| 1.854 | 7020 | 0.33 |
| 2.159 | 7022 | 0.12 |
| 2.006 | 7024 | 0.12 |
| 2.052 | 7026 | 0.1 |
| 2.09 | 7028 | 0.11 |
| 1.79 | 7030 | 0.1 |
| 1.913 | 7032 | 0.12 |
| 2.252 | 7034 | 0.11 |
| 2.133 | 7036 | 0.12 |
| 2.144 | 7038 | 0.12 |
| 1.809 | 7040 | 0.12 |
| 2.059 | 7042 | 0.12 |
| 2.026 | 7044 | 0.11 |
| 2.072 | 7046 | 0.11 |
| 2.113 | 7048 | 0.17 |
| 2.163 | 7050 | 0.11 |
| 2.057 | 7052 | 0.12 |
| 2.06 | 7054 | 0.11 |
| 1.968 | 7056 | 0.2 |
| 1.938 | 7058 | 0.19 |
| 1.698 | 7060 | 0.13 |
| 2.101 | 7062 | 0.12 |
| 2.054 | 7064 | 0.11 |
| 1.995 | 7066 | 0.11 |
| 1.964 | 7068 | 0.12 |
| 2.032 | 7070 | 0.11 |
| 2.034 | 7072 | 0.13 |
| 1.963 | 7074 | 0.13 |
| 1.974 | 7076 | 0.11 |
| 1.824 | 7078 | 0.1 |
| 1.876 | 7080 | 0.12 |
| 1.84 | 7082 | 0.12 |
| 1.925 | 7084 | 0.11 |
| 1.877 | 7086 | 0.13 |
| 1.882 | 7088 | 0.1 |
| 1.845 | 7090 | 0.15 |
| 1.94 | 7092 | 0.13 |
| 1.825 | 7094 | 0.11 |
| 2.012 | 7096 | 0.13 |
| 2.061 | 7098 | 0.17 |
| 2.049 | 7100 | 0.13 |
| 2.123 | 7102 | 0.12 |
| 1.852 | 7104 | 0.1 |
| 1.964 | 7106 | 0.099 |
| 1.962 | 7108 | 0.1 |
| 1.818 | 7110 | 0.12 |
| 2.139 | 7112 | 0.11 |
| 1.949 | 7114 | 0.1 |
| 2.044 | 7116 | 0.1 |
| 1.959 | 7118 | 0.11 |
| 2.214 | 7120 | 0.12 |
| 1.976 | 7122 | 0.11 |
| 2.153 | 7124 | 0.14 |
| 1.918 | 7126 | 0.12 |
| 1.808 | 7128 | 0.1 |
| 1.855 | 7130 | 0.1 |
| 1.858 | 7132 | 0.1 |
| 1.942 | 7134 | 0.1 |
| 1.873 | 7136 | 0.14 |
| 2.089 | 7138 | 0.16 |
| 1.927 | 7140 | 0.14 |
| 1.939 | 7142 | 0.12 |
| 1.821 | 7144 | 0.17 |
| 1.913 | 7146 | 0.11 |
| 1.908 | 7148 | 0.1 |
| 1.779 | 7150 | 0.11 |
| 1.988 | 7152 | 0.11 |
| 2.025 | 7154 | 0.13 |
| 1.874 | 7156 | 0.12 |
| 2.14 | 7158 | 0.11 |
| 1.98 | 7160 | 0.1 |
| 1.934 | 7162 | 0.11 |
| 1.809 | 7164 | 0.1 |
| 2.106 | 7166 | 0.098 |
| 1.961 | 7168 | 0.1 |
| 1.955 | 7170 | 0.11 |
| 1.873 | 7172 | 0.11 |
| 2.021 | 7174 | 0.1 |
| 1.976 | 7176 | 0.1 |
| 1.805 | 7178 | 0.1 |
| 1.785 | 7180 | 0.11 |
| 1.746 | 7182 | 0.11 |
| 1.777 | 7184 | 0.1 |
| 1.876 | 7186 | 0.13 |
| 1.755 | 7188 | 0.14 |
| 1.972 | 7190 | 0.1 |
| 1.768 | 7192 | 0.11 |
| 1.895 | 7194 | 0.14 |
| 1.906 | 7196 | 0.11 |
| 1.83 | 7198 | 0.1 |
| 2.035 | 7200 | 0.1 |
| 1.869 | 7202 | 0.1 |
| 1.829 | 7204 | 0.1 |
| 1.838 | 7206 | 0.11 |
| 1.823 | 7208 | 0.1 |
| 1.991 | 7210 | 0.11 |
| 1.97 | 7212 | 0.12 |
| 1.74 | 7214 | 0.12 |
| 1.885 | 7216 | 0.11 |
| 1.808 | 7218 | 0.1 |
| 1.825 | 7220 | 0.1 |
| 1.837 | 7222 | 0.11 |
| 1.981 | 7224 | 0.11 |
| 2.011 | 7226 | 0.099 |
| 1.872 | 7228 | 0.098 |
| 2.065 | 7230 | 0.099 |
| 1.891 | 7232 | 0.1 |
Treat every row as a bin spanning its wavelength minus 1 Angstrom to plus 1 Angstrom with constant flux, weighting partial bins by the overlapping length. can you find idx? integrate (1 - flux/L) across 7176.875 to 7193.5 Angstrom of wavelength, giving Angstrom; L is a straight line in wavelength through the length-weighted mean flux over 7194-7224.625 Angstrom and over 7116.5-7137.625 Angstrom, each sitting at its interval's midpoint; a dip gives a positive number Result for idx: 0.8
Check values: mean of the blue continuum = 1.96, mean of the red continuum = 1.88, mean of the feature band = 1.81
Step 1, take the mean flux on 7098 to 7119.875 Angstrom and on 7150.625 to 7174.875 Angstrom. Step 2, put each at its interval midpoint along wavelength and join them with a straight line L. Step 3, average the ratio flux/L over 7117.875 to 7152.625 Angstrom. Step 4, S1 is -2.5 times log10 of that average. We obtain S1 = 0.025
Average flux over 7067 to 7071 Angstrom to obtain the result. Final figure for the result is 2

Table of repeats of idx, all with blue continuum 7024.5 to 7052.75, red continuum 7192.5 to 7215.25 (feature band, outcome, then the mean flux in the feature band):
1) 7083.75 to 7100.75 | 0.5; 1.93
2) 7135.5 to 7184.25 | 0.1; 1.92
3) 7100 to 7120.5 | -0.3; 2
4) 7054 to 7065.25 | 0.4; 1.96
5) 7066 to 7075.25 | 0.1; 2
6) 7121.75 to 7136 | 0.2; 1.92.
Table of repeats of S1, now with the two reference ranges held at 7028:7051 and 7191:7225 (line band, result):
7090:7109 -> 0.01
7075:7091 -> 0.07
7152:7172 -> -0.03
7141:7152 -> 0.03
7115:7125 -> -0.06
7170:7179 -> -0.01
